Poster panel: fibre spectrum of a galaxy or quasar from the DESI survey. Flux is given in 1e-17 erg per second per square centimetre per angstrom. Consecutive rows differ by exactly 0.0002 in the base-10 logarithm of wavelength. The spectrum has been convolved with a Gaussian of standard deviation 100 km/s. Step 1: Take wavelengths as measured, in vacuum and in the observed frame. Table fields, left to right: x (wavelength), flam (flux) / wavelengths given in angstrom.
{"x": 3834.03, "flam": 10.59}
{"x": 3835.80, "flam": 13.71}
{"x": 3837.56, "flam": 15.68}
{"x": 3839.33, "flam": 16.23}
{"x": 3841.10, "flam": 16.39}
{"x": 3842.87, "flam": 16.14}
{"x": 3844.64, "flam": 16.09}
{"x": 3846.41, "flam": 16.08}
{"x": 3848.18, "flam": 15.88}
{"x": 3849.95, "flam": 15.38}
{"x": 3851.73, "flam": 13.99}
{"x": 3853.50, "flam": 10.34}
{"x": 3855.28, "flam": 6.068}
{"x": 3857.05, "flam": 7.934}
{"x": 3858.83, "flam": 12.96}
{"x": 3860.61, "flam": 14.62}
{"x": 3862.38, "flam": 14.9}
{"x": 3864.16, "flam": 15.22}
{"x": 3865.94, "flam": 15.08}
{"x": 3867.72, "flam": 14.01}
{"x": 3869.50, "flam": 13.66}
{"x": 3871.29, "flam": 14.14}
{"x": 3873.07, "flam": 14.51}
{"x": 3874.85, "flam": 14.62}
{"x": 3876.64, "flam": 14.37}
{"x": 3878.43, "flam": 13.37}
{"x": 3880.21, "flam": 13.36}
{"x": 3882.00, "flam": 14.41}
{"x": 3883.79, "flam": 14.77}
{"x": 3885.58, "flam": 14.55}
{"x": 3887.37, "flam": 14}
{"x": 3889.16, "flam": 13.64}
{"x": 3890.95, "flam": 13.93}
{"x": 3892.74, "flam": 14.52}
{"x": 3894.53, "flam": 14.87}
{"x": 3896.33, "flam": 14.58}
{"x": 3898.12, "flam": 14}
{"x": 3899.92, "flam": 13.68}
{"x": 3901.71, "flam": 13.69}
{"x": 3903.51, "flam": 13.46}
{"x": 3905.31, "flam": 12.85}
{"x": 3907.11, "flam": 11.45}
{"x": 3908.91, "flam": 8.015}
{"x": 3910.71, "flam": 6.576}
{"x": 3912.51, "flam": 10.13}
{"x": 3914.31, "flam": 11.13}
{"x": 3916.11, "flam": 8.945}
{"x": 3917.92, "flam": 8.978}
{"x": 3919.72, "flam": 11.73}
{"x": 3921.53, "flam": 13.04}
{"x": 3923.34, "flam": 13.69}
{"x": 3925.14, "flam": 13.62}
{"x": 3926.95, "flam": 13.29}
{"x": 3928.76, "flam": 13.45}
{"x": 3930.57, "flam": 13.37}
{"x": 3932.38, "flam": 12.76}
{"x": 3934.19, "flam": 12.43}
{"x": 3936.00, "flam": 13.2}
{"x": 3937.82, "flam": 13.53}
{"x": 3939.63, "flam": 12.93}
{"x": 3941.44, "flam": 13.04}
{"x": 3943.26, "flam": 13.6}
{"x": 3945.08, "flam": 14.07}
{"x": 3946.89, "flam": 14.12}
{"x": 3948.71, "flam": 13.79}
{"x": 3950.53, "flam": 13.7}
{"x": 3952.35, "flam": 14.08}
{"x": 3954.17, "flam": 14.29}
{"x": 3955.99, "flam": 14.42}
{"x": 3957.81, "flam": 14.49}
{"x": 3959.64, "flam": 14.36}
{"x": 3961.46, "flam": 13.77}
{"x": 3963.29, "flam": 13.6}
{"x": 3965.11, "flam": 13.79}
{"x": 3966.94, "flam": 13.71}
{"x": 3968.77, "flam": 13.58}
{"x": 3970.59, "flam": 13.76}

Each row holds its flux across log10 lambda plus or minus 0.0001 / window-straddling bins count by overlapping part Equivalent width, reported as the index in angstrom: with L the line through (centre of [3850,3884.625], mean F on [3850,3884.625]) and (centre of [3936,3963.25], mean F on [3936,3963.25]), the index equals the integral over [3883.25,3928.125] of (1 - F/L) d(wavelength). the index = 3.47 angstrom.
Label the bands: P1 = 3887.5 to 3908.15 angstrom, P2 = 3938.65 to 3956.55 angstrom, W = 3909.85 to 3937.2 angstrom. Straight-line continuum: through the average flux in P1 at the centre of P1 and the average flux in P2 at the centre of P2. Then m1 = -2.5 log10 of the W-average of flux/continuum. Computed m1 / 0.167 mag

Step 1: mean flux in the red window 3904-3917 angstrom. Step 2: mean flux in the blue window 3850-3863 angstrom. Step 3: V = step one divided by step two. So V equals 0.9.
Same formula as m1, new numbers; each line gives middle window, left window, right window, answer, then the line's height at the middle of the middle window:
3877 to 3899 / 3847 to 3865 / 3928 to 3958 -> -0.087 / 13.1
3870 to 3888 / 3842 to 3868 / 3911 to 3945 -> -0.078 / 13.2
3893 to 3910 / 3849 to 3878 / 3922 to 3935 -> 0.025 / 13.2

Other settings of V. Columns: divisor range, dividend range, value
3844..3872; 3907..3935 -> 0.85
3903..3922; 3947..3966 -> 1.34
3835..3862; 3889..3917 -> 0.88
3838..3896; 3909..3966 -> 0.91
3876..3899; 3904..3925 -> 0.76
